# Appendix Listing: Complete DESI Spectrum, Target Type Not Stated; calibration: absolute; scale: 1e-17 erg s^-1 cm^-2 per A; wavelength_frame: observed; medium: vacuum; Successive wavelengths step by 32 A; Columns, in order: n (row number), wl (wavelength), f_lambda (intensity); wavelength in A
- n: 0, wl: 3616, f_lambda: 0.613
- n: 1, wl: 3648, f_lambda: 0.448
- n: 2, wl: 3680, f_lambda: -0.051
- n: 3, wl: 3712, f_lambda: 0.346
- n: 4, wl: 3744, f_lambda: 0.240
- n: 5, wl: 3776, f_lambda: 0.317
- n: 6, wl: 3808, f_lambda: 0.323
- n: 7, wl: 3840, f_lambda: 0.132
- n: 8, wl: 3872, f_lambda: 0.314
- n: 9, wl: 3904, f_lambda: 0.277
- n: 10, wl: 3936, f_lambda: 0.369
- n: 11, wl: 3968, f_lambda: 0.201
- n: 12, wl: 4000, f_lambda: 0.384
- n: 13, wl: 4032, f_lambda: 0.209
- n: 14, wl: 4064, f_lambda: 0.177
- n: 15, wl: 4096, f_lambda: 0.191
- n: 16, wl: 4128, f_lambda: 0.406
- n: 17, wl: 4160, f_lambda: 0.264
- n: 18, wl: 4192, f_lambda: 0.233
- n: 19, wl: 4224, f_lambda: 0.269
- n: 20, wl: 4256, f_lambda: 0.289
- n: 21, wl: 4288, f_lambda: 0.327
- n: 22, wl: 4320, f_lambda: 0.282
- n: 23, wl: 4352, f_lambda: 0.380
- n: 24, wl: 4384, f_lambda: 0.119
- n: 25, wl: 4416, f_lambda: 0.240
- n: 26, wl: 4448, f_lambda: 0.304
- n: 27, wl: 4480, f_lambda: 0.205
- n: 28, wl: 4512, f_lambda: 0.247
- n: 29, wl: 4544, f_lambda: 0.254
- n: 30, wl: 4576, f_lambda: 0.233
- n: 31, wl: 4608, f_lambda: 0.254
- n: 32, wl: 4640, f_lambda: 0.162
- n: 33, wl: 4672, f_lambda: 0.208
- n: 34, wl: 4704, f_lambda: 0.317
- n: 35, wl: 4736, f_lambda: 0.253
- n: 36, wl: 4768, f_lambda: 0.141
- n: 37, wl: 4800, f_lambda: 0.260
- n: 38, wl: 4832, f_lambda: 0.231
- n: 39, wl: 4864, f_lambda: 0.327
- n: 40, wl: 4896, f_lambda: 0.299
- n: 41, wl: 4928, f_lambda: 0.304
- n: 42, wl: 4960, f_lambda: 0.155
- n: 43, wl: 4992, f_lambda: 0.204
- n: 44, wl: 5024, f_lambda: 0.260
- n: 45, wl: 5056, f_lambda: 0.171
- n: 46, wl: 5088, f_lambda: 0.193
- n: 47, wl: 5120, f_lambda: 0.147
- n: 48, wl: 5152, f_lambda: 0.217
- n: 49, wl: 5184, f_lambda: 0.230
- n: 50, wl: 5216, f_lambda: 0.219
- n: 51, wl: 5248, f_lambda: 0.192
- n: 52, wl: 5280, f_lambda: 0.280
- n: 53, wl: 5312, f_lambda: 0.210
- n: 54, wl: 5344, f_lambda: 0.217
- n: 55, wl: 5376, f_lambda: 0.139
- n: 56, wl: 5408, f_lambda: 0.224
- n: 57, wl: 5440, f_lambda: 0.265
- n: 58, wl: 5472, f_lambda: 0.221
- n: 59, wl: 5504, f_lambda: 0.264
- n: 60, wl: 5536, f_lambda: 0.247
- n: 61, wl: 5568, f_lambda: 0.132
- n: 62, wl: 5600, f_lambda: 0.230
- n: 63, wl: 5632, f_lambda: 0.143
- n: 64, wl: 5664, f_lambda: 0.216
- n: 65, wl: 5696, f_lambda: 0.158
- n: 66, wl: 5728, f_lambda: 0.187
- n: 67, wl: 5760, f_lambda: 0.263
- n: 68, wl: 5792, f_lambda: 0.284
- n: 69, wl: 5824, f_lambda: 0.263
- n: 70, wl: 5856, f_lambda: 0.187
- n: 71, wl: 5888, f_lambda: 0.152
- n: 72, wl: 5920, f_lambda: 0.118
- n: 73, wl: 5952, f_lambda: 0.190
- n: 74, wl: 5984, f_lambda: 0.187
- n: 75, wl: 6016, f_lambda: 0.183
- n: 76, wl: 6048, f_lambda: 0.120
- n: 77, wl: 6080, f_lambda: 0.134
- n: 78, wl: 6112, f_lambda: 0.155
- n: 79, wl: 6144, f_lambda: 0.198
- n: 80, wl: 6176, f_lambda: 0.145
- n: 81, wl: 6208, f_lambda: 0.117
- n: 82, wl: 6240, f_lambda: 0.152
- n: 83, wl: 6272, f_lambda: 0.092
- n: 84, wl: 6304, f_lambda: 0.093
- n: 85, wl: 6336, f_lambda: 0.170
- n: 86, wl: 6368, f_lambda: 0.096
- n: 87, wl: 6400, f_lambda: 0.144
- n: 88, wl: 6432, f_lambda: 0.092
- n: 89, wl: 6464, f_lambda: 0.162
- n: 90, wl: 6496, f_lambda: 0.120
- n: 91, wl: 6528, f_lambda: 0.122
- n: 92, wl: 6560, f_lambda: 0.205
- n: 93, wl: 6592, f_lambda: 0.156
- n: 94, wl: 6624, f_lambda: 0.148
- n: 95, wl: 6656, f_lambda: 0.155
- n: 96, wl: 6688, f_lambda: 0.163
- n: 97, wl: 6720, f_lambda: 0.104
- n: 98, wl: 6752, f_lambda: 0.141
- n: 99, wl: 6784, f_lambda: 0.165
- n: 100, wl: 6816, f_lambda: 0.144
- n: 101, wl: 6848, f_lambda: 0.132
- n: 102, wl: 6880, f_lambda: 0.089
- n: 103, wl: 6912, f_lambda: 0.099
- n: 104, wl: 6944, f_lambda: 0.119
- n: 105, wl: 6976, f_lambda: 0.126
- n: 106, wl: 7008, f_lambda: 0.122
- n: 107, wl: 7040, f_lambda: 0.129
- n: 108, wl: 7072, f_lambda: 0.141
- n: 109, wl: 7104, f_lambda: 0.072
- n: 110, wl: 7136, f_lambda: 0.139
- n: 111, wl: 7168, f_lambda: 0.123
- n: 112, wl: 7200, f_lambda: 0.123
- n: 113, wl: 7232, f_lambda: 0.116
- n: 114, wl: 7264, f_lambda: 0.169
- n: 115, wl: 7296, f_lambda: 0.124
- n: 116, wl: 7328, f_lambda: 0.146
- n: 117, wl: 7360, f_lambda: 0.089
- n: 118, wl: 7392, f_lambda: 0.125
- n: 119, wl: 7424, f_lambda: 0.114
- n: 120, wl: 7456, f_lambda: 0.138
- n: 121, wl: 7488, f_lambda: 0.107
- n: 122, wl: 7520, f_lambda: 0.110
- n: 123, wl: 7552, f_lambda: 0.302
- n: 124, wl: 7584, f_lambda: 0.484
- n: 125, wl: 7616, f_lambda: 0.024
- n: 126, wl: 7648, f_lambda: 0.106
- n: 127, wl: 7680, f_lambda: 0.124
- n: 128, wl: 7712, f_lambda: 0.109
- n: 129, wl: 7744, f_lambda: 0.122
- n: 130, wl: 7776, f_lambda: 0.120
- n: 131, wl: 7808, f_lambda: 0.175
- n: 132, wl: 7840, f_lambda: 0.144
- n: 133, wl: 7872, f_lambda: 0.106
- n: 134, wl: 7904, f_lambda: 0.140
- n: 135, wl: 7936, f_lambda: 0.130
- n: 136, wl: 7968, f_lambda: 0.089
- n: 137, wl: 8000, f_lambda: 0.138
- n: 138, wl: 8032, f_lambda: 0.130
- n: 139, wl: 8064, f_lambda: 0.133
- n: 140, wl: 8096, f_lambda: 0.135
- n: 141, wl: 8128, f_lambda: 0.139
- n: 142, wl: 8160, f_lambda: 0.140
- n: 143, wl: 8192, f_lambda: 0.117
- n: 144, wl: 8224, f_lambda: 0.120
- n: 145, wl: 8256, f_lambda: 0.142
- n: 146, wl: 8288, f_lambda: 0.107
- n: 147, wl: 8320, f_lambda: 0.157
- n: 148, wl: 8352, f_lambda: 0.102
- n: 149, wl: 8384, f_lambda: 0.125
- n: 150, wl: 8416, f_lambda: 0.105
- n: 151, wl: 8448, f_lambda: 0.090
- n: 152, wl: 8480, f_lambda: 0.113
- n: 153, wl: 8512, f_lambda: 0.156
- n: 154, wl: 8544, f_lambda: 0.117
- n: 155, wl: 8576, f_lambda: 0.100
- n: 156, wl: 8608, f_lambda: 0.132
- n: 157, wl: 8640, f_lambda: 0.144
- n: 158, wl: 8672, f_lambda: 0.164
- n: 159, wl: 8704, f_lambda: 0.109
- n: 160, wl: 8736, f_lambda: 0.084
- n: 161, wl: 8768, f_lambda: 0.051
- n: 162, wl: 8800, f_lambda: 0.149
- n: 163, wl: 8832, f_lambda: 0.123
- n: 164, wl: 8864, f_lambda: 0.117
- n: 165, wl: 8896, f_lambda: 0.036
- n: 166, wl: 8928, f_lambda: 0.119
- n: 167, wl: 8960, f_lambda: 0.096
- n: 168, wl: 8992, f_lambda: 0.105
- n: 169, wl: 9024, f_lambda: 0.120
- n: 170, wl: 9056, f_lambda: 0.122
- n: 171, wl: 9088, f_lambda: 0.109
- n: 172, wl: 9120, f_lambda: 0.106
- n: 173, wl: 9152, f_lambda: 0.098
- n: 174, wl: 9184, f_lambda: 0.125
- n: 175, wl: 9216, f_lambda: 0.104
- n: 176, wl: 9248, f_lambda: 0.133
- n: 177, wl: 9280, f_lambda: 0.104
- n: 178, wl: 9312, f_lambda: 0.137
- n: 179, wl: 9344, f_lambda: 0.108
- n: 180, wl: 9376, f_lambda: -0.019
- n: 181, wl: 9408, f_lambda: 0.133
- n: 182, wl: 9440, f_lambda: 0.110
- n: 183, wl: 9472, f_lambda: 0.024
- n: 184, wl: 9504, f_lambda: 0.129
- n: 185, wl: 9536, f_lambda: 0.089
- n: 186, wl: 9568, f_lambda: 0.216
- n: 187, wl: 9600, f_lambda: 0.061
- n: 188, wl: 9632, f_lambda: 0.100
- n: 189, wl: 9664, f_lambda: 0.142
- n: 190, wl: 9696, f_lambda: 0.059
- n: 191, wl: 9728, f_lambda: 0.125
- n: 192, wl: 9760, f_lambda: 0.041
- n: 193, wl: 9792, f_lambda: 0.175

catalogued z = 1.03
